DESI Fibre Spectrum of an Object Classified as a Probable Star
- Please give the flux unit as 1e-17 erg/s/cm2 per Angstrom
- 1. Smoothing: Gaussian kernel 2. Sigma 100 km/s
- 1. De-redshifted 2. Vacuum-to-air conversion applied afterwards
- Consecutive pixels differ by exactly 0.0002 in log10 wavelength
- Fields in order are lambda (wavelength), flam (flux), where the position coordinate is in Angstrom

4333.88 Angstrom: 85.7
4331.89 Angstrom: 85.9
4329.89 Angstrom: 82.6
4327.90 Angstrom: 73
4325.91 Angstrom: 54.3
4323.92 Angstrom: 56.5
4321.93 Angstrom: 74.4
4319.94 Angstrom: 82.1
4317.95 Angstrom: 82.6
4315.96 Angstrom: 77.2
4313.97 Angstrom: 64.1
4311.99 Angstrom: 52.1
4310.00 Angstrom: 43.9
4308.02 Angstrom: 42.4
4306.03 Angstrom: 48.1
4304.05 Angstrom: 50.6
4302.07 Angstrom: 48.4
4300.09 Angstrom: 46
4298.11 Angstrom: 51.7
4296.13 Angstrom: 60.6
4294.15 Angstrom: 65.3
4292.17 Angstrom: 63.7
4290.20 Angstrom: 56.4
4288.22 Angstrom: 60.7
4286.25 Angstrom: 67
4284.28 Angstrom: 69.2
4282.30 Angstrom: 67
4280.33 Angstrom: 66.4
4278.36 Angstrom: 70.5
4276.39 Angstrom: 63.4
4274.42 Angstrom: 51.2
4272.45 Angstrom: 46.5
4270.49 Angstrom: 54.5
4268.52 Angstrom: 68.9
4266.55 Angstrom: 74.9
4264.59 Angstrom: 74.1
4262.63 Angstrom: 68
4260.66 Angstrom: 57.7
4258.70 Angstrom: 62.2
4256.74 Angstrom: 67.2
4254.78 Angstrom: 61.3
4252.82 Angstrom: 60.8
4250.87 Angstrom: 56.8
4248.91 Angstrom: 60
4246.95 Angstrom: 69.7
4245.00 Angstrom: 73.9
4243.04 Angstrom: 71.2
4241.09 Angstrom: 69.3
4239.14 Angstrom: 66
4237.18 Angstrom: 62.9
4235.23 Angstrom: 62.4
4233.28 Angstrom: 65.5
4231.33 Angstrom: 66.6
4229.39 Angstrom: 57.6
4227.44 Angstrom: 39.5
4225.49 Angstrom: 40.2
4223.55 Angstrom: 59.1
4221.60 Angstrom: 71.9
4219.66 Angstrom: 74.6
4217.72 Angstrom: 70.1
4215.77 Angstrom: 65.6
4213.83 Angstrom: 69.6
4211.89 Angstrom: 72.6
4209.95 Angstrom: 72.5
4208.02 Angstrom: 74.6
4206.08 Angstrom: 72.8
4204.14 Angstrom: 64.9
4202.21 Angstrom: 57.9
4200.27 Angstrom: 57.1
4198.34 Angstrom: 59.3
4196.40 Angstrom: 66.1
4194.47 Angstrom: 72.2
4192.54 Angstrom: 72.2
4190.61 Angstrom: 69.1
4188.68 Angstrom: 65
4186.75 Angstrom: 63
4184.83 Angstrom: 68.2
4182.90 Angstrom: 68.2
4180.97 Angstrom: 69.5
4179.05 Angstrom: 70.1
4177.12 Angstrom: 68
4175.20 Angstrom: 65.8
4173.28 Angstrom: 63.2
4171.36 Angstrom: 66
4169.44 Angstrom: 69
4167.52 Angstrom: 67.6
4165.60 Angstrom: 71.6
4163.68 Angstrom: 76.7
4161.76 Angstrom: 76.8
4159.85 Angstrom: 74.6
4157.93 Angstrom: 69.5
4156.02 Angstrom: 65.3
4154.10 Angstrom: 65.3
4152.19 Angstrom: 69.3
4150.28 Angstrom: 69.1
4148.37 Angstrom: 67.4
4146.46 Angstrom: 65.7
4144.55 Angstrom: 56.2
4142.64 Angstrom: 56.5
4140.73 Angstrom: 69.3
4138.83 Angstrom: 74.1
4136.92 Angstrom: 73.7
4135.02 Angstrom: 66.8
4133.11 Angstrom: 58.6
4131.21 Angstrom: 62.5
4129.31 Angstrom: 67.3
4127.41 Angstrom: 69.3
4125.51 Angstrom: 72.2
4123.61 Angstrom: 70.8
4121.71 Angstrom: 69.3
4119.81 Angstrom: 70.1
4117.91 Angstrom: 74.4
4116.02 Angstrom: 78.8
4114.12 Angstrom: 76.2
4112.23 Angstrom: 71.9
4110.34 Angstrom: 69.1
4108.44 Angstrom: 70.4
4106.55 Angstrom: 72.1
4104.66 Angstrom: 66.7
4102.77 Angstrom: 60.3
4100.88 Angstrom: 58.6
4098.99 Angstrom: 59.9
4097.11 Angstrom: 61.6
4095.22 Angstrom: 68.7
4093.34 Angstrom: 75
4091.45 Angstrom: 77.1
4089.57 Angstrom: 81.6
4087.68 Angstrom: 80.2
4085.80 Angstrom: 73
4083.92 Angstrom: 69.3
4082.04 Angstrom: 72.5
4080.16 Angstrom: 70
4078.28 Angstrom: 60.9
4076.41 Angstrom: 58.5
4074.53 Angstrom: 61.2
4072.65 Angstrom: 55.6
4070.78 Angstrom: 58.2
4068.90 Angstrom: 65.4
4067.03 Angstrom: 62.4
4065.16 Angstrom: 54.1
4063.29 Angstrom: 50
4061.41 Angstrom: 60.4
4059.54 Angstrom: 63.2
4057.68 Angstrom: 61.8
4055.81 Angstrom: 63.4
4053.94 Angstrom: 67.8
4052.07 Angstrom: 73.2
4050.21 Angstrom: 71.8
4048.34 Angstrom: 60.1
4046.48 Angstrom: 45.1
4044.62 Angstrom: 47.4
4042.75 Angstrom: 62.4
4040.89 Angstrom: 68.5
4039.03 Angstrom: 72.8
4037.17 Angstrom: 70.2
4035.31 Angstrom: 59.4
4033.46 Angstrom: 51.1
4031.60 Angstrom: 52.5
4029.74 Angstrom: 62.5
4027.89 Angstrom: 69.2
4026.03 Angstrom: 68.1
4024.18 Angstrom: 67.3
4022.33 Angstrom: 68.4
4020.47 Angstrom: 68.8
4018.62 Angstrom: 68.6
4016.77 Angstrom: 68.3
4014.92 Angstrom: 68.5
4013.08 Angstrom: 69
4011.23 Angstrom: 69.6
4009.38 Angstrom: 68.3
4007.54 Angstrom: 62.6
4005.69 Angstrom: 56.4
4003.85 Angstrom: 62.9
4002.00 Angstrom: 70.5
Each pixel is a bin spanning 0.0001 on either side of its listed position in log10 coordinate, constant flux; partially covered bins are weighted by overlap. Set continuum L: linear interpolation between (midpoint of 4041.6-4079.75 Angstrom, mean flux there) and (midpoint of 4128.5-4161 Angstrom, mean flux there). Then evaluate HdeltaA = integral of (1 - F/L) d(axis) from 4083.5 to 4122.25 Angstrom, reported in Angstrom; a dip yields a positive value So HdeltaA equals -4.4 Angstrom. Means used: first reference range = 60.3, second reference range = 66.6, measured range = 70.7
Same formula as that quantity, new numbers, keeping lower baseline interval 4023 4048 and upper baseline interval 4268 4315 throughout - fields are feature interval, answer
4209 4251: -4.5 Angstrom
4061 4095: -3.0 Angstrom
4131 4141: -1.3 Angstrom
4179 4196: -2.7 Angstrom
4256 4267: -1.8 Angstrom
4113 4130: -3.4 Angstrom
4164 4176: -1.7 Angstrom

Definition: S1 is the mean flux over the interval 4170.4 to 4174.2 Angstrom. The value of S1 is 64.6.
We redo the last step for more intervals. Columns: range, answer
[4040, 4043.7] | 65.2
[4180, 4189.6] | 66.8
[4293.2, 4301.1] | 55.8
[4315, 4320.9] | 80.6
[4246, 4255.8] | 61.7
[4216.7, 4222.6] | 72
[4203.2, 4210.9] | 71.2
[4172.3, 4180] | 66.8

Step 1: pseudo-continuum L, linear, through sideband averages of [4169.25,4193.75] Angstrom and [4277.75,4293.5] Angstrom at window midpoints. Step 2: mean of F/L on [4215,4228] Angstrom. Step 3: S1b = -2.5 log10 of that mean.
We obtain 0.10 mag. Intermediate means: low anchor 67.5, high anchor 65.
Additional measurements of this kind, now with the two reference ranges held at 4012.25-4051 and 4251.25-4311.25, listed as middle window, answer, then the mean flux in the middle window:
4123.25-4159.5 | -0.08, 66.8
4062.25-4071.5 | 0.09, 58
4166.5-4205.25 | -0.09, 66.1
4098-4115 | -0.08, 67.2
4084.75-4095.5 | -0.21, 76.3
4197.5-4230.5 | -0.05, 63.6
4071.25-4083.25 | 0.00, 63.1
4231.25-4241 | -0.08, 64.9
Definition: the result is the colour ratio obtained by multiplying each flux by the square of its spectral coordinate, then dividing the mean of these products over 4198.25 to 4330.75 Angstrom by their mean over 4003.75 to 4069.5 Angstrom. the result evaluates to 1.11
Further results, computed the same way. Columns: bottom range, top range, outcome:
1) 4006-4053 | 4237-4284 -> 1.12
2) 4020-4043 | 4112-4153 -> 1.11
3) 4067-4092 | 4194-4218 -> 1.06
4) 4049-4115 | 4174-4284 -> 1.05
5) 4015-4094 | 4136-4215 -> 1.11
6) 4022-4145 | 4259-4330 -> 1.04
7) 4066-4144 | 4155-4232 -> 1.02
